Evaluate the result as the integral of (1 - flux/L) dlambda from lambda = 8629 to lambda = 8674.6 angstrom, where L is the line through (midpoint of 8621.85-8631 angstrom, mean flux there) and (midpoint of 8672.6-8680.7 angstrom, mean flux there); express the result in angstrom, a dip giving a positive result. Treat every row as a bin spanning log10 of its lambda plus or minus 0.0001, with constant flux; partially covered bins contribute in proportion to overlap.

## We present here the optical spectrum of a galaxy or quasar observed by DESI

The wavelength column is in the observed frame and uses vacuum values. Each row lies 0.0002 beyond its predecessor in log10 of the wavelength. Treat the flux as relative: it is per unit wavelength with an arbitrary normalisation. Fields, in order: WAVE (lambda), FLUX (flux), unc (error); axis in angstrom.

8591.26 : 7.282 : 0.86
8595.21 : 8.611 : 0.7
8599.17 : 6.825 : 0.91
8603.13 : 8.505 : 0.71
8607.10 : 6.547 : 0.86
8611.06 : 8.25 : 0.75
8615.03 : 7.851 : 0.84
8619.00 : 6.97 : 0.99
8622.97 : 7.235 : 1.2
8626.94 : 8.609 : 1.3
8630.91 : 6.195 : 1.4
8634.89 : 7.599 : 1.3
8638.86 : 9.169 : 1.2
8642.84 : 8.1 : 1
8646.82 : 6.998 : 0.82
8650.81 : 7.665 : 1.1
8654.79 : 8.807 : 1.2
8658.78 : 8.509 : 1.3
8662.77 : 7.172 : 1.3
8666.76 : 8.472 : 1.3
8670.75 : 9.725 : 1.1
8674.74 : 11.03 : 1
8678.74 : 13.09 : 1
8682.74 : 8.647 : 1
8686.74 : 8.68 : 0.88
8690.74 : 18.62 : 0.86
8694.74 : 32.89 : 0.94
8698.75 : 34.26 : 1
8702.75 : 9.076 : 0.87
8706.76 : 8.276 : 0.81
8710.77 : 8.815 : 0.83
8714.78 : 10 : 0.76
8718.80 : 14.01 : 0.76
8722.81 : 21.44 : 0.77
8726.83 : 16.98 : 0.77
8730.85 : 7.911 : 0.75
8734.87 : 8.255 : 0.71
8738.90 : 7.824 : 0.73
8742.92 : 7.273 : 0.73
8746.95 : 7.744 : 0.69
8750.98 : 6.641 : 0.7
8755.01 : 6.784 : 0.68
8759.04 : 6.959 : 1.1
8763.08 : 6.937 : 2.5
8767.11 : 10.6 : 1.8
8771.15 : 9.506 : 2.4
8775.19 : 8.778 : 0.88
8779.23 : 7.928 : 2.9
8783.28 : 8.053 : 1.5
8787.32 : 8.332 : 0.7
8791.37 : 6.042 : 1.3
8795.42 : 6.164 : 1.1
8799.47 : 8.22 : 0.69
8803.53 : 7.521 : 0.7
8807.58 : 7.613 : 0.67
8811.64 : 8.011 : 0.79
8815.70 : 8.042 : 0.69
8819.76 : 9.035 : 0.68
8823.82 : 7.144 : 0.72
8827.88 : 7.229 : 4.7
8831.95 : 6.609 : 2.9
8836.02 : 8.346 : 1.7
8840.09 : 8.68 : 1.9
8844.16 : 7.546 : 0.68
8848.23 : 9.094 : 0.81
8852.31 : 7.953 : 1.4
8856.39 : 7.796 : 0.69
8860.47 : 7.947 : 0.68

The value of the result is 7.6 angstrom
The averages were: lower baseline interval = 7.6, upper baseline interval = 12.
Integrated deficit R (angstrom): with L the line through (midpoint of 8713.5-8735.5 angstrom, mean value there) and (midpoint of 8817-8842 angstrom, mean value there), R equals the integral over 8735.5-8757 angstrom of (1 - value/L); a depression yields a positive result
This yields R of 8.8 angstrom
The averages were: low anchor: 13.5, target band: 7.32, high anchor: 7.84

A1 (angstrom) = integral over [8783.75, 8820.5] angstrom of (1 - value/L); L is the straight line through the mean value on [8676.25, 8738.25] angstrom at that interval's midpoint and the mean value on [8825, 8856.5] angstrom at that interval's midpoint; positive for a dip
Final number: 8.0 angstrom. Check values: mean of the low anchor 14.5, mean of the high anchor 7.89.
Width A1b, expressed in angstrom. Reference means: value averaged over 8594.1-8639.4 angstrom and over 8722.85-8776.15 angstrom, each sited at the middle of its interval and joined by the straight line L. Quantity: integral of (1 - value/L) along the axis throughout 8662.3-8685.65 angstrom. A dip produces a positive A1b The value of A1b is -4.4 angstrom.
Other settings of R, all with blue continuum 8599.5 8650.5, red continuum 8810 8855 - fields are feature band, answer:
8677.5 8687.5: -3.1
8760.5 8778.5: -2.2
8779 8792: 0.3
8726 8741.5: -3.6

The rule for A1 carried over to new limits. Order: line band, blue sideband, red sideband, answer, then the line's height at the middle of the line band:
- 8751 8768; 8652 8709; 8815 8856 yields 4.9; 10.6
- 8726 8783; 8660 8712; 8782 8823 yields 9.9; 10.2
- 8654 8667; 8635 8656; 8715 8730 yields 1.9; 9.59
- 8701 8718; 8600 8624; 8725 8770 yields -2.4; 8.24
